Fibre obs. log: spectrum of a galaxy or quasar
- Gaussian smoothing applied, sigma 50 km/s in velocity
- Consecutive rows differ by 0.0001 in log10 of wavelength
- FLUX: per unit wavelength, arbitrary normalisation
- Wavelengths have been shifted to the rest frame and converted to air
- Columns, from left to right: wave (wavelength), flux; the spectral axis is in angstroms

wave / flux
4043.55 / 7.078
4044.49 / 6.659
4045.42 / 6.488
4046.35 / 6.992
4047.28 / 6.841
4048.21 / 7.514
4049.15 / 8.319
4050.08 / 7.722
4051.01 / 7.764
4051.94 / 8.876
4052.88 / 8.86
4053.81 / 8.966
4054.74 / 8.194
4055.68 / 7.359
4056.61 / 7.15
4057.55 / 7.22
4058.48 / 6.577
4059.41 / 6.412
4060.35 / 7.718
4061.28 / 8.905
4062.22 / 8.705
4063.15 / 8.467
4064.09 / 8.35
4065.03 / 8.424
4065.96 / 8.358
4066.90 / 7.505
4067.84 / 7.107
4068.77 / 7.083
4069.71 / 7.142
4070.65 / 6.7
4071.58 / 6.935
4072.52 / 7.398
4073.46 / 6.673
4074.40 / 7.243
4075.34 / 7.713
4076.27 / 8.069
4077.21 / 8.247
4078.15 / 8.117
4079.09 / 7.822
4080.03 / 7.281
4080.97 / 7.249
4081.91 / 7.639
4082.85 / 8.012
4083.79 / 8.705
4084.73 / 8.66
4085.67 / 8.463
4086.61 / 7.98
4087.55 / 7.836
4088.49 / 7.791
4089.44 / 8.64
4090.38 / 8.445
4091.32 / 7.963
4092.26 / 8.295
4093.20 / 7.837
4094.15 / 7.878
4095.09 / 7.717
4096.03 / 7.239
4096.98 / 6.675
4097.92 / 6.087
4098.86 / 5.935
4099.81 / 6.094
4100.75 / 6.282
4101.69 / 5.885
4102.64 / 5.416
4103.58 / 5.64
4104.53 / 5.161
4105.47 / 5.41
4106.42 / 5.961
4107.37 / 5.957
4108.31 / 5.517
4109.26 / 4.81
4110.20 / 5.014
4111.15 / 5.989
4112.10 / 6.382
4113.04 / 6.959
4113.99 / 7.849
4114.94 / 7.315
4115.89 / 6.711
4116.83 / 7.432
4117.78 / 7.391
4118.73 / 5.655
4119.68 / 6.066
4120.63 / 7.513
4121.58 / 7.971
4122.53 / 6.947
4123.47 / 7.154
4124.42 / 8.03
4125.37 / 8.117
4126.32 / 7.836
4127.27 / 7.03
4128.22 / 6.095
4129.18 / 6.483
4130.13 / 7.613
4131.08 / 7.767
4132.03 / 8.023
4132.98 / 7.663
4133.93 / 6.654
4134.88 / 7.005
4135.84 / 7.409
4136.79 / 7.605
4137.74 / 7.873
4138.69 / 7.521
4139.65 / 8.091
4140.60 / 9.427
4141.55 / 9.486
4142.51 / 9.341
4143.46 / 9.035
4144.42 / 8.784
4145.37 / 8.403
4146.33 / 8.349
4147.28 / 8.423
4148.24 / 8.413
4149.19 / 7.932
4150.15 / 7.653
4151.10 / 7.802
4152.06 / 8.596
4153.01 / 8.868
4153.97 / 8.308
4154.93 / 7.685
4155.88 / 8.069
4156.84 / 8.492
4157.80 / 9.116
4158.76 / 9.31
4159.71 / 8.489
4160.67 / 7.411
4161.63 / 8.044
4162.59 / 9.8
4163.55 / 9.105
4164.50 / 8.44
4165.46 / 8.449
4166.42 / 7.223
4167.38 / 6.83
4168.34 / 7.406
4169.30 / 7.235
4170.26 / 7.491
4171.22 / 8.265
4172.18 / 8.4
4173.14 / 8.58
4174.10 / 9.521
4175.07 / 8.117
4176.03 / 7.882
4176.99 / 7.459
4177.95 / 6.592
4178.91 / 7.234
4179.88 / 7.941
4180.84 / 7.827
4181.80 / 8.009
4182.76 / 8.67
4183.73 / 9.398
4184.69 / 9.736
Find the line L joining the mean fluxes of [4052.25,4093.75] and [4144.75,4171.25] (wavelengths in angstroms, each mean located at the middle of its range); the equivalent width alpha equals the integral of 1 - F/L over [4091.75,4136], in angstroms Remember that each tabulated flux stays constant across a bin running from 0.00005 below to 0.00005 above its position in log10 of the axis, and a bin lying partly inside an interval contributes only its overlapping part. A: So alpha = 6.9 angstroms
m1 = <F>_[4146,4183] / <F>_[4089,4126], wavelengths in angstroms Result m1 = 1.2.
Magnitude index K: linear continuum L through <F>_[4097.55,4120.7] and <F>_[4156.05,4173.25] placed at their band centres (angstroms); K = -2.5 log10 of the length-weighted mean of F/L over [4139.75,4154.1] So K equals -0.14 mag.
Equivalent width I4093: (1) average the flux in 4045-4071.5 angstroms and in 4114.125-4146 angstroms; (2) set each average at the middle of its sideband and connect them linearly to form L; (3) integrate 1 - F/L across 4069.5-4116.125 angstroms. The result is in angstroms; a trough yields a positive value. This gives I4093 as 3.7 angstroms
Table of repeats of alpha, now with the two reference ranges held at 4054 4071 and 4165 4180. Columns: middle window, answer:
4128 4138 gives 0.55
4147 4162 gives -1.02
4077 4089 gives -0.47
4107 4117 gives 1.80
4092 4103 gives 1.34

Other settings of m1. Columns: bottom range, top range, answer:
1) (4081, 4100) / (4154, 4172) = 1.06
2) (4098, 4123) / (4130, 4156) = 1.30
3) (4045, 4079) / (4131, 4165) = 1.08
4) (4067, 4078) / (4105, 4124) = 0.89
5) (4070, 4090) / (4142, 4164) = 1.09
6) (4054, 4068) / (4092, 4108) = 0.82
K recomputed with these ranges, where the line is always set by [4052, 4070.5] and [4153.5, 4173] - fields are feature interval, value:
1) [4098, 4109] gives 0.356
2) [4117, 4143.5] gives 0.069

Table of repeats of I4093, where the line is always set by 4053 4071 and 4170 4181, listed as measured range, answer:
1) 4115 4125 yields 0.94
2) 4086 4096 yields -0.28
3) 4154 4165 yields -0.85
